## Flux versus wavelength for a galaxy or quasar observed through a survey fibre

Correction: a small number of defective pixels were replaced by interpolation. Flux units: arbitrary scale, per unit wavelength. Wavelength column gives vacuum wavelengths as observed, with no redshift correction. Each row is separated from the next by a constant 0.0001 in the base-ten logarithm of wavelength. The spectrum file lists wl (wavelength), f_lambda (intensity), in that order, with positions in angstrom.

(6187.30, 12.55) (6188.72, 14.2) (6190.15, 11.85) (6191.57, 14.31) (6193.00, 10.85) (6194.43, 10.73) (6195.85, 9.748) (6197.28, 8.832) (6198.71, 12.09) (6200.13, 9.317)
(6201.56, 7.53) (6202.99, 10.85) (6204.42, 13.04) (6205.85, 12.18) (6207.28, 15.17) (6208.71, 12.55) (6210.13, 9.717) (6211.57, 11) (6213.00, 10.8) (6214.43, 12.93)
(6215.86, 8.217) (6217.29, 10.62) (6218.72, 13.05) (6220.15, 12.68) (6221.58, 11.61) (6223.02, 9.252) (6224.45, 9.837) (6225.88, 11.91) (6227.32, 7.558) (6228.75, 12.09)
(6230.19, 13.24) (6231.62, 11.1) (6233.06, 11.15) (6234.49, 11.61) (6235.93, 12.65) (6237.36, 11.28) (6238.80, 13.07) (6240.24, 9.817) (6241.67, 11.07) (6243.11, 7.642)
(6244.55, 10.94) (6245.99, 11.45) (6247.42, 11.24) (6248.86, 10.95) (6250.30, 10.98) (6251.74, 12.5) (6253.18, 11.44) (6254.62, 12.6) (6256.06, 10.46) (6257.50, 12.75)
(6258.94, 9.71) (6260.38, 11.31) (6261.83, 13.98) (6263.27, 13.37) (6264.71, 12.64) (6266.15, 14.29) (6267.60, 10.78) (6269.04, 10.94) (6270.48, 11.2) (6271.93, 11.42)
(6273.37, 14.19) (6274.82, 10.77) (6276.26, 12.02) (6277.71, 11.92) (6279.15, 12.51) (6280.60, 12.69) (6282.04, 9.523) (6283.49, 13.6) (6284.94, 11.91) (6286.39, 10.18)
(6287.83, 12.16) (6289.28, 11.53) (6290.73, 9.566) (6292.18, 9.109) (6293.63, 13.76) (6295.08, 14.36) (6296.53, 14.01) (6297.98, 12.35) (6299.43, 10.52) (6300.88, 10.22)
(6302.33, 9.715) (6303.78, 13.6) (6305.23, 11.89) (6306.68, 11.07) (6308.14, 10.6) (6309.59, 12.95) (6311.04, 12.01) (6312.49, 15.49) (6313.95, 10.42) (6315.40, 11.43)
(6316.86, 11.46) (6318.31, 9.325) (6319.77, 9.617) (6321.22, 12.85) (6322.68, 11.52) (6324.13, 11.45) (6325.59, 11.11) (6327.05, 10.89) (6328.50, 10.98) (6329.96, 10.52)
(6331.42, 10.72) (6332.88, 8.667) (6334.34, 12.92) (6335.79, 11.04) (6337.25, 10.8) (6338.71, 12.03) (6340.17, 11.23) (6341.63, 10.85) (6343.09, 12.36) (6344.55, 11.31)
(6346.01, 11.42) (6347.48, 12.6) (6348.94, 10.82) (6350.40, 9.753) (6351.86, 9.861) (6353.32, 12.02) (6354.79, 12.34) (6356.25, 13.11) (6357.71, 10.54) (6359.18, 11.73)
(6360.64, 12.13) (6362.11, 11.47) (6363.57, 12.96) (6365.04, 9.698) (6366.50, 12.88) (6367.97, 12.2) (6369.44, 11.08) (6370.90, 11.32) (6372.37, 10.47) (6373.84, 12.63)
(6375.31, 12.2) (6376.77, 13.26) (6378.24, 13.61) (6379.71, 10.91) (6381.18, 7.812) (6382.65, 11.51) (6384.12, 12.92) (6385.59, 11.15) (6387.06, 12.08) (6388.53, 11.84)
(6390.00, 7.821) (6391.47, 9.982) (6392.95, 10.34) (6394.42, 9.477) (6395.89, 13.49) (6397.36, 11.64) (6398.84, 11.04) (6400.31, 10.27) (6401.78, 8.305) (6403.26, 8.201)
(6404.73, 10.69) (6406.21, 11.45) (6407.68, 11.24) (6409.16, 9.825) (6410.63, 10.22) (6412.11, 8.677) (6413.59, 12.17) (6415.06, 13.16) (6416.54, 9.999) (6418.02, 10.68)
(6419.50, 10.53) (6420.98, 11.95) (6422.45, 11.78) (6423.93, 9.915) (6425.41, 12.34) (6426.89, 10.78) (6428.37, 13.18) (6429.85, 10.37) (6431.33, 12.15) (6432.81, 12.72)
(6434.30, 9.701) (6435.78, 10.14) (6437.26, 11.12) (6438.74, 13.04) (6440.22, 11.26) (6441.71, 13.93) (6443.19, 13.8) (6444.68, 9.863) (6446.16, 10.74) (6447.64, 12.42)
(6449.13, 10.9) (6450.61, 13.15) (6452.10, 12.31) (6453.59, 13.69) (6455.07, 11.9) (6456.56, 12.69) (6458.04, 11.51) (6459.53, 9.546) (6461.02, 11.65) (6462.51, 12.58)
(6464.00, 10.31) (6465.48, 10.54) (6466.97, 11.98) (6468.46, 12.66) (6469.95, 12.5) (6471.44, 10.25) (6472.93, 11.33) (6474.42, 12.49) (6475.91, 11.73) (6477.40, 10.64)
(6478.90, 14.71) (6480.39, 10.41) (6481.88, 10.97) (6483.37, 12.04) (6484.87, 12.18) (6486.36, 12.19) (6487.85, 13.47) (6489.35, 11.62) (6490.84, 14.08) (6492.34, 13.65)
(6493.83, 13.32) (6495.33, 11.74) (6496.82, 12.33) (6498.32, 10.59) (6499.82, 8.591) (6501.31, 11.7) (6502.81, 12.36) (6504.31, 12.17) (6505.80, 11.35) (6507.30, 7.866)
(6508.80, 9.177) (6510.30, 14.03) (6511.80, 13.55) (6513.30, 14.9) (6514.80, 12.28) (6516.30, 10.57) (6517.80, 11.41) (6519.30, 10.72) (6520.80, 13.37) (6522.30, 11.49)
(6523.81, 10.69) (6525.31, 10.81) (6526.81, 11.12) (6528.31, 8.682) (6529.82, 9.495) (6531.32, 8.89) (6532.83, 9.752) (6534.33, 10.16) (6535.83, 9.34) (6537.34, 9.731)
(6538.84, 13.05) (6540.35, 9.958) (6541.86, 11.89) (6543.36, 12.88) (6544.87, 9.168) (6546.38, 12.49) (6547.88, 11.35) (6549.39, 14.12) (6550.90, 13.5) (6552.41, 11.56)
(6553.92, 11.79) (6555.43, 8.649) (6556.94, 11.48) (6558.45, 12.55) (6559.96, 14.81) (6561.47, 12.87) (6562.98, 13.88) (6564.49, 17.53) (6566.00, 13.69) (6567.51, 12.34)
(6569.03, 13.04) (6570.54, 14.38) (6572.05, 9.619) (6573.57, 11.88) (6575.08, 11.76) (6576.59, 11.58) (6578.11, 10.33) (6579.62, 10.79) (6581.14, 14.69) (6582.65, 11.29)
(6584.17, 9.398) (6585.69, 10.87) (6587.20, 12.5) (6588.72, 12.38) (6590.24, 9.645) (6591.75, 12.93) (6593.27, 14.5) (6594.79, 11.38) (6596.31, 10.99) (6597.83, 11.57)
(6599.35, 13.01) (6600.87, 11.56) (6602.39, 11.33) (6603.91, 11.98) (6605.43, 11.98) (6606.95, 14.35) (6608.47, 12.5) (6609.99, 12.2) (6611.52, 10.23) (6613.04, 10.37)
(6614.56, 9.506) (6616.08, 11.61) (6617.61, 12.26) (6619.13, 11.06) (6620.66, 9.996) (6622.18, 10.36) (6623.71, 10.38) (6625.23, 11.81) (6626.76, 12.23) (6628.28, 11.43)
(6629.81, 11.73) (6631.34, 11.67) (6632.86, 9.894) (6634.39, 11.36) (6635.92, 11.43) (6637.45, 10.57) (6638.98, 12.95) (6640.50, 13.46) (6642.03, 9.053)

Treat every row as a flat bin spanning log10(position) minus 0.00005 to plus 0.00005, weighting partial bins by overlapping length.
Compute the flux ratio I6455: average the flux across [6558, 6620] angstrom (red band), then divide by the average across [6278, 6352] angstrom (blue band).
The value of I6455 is 1.1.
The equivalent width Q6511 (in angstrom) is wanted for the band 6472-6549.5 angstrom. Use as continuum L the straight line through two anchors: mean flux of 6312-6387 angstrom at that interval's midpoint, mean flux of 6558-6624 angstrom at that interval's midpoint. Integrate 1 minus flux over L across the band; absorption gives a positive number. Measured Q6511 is 2.1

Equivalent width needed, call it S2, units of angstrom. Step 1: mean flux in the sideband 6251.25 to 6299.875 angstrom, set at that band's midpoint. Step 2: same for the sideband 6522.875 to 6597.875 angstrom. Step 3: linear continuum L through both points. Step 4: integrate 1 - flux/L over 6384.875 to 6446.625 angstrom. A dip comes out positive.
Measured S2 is 4.1 angstrom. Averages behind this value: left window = 11.9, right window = 11.7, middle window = 11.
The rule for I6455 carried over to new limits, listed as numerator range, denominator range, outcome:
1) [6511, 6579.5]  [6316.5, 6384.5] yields 1.03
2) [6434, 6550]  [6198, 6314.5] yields 1.00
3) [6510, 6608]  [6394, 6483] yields 1.04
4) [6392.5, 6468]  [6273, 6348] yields 0.98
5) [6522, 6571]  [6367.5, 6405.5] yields 1.07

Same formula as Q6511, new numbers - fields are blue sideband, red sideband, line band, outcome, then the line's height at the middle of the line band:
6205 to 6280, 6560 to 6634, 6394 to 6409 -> 1.4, 11.7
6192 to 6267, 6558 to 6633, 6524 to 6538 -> 2.4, 11.8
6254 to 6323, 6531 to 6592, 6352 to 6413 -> 3.5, 11.8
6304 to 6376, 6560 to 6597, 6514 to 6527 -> 0.7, 12.1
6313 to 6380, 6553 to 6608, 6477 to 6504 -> -0.3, 11.9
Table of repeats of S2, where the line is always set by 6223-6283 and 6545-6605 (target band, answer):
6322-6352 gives 1.46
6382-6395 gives 1.09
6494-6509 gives 1.34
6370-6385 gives 0.14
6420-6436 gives 0.64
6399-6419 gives 2.42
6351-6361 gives 0.07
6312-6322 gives 0.19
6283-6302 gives -0.22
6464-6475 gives 0.35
